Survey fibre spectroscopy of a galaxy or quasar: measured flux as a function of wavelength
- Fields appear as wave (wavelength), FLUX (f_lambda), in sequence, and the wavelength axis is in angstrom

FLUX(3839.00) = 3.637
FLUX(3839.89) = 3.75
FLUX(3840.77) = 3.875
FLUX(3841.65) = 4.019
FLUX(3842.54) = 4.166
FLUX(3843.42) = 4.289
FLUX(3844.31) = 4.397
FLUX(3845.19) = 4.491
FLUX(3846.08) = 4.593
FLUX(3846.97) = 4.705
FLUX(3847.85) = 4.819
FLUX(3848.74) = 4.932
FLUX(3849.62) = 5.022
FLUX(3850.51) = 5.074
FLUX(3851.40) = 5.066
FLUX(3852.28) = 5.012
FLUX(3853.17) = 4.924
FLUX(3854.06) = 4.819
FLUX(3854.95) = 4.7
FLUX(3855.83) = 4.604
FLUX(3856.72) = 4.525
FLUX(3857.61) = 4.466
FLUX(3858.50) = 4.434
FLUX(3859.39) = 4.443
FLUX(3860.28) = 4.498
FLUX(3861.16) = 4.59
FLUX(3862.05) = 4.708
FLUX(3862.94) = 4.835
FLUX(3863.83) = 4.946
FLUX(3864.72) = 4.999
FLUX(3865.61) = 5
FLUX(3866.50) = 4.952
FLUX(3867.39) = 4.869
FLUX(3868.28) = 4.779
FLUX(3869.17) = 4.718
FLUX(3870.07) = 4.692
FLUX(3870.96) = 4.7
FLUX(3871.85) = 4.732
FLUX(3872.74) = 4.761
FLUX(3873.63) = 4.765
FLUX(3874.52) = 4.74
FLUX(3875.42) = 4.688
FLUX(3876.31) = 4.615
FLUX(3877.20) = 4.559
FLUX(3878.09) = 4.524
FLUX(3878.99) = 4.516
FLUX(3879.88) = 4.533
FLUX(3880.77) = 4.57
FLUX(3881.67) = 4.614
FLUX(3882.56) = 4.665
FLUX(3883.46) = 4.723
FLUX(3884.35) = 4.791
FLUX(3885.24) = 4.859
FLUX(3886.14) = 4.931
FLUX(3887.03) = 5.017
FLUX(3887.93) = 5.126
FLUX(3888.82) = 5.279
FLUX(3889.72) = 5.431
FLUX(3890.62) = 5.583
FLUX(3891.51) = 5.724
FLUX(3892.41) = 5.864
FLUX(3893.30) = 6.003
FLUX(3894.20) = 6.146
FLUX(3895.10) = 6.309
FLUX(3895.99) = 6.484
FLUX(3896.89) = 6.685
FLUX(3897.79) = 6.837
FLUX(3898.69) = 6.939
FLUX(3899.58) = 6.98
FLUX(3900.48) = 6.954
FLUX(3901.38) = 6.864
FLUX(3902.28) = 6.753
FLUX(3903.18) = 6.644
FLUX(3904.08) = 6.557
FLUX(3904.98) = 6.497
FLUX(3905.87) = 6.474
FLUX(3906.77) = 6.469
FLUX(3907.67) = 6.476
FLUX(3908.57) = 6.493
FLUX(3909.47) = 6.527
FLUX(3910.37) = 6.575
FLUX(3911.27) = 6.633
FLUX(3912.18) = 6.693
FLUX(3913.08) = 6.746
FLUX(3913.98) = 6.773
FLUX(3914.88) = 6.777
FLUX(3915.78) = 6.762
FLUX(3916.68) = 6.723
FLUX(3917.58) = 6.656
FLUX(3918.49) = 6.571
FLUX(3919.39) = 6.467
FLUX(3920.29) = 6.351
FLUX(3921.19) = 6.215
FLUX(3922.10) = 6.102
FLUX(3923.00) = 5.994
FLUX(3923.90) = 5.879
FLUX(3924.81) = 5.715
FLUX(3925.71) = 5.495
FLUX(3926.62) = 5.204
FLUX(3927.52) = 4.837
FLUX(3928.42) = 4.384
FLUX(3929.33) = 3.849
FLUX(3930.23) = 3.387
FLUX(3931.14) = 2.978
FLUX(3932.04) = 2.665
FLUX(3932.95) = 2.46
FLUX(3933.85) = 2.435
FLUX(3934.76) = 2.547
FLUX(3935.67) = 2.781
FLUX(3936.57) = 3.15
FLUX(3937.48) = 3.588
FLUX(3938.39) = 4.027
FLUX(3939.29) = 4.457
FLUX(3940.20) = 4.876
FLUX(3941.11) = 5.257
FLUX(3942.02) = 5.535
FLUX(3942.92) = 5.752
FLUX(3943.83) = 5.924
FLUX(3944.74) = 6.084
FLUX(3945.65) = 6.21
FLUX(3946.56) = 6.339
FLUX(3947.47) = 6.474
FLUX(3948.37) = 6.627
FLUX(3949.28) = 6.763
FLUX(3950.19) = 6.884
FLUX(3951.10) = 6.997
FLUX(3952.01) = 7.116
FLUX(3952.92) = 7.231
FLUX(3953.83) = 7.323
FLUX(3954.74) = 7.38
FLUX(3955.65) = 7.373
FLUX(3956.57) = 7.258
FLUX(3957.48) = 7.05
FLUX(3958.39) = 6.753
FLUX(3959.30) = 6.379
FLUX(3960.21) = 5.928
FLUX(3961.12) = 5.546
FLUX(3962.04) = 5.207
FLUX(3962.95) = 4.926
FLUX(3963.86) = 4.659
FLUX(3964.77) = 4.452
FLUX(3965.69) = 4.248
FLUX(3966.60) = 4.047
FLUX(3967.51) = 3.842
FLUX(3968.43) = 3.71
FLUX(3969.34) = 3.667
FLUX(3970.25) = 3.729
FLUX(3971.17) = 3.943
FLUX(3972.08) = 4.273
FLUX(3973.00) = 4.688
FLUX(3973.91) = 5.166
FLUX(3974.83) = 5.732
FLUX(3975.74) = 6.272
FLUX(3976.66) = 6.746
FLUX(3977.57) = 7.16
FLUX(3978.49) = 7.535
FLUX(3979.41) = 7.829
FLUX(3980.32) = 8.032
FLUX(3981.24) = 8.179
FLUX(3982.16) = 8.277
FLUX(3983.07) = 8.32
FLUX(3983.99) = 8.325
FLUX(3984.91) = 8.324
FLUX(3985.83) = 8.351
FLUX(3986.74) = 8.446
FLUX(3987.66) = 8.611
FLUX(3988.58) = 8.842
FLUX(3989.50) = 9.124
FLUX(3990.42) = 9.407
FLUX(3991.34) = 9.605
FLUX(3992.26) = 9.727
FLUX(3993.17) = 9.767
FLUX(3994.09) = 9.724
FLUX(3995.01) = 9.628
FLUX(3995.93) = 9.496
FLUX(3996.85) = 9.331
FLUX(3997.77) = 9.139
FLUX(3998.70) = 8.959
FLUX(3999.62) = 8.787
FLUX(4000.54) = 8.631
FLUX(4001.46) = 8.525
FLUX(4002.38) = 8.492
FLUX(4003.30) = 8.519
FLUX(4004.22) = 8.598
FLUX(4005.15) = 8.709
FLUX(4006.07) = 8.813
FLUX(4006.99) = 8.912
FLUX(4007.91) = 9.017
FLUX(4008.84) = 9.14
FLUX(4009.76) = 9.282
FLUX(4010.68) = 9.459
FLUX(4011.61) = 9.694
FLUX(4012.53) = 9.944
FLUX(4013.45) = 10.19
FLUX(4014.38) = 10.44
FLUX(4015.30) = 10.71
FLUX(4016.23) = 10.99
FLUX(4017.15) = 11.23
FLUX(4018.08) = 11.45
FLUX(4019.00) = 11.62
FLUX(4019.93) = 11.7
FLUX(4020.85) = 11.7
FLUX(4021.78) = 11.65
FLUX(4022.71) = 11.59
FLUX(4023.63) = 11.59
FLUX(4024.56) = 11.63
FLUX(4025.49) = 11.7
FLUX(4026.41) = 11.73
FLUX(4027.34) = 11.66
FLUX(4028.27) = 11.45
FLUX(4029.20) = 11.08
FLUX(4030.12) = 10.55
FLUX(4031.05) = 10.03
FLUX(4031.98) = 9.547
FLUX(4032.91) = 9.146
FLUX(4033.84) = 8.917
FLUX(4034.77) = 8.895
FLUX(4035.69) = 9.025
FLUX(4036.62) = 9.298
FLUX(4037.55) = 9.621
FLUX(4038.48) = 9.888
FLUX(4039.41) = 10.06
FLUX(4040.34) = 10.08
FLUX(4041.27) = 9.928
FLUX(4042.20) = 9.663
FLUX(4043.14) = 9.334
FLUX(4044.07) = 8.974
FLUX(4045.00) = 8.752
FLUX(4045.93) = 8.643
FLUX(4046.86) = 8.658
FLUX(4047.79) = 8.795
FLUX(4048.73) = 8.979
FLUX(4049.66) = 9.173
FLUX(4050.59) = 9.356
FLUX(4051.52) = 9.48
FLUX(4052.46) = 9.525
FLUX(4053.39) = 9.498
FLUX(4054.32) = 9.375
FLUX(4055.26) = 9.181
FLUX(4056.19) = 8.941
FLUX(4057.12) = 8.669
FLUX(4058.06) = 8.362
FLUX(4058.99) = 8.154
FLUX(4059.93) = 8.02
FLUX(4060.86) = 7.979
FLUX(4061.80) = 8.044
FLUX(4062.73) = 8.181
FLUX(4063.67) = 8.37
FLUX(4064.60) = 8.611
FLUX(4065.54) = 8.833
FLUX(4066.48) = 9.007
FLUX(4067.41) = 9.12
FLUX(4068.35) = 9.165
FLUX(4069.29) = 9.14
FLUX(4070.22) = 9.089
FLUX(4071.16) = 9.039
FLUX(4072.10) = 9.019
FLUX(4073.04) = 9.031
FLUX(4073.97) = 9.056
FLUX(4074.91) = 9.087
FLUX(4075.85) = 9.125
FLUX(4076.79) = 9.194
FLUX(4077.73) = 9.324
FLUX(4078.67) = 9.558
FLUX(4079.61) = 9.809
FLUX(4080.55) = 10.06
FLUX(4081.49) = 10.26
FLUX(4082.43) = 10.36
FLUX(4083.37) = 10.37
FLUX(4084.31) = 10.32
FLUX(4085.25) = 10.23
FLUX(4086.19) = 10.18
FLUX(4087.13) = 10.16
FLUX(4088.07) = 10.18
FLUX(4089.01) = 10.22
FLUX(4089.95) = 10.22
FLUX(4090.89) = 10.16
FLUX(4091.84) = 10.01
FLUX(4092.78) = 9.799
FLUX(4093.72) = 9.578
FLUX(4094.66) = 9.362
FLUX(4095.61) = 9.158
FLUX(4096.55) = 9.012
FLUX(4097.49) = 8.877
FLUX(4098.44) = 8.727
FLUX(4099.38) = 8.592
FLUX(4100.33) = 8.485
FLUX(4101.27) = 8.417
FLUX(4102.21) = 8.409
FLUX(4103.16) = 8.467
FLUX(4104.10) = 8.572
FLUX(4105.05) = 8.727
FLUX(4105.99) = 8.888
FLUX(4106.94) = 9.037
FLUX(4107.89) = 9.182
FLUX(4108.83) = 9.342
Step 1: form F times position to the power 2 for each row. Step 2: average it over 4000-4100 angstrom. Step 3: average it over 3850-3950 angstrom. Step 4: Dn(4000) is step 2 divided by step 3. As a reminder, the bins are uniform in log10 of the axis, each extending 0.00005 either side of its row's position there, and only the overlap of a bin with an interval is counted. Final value 1.94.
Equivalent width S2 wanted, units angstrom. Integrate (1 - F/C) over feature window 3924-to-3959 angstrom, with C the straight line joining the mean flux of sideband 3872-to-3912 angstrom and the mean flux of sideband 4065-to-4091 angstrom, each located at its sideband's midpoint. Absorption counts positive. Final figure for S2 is 7.64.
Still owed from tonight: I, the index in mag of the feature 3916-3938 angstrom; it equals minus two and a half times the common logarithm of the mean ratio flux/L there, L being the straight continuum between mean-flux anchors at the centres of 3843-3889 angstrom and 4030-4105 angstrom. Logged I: 0.27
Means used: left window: 4.74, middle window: 4.7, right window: 9.25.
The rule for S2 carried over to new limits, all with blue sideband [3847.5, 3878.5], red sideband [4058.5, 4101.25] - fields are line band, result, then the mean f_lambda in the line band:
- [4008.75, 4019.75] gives -3.5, 10.4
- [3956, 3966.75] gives 1.9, 5.59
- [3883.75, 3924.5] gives -4.6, 6.25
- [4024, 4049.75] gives -4.5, 9.84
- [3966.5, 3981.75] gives 3.2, 5.61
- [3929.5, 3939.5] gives 5.0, 3.12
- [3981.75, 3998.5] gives -3.6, 9.03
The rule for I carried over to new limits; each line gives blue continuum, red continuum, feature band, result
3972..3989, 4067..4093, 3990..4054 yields -0.18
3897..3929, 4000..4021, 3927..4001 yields 0.30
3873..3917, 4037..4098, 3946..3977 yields 0.24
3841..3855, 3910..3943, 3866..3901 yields -0.09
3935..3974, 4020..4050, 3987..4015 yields -0.14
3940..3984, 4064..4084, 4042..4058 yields -0.05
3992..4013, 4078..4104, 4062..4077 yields 0.06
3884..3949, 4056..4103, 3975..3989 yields -0.12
